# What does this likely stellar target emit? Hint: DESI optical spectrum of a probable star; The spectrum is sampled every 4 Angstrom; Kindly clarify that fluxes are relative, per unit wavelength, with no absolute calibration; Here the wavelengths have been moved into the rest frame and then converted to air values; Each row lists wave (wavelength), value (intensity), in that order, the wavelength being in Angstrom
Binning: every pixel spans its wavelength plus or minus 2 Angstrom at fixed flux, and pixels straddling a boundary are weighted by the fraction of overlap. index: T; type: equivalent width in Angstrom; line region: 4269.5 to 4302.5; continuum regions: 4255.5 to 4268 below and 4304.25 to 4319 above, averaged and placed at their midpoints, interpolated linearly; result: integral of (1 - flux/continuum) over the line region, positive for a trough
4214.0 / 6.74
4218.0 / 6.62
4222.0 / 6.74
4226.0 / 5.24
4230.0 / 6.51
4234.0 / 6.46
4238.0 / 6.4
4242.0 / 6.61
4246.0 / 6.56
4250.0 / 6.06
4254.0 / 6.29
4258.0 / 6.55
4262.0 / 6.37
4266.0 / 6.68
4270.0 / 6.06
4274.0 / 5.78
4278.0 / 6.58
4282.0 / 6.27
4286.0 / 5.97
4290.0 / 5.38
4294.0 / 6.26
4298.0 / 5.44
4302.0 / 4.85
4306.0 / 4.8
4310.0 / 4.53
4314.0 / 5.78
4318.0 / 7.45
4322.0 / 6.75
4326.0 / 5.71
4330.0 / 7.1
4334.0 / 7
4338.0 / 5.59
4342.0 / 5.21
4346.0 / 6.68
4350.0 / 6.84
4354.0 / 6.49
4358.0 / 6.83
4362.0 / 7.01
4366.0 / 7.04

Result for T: 0.9 Angstrom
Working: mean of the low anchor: 6.52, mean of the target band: 5.88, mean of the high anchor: 5.53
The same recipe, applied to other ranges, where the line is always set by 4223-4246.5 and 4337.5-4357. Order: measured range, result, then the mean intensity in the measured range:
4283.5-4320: 3.8 Angstrom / 5.62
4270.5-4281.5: 0.2 Angstrom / 6.18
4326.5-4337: -0.8 Angstrom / 6.72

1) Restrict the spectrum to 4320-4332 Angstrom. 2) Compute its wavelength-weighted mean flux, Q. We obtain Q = 6.52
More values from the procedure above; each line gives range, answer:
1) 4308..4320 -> 5.92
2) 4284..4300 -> 5.76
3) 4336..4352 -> 6.08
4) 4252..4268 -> 6.47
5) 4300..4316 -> 4.99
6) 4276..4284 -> 6.42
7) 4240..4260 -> 6.41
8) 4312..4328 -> 6.42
